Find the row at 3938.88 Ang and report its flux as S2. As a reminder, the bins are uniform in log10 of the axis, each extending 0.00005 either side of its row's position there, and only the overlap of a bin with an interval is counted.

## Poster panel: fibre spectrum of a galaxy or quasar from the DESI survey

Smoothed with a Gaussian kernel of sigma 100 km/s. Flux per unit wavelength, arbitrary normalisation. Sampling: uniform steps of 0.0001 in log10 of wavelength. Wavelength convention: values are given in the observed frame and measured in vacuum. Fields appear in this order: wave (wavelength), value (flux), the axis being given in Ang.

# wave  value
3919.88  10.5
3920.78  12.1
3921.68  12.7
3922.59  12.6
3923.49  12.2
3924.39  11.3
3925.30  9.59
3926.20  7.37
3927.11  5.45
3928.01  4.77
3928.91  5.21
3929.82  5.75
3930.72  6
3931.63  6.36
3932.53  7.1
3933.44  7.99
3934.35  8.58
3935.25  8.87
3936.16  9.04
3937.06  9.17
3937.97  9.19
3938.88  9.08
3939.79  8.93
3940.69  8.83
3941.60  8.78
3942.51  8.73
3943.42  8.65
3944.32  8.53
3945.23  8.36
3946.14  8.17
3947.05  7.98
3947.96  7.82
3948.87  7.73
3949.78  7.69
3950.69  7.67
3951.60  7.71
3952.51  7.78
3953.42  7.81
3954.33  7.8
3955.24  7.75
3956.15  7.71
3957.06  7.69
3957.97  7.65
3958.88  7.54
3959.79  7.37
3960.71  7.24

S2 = 9.08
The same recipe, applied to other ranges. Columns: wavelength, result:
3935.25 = 8.87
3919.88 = 10.5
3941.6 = 8.78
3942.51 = 8.73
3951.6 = 7.71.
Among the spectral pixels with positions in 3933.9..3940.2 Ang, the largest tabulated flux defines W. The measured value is 9.19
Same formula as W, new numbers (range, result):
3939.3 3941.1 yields 8.93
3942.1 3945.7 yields 8.73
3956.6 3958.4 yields 7.69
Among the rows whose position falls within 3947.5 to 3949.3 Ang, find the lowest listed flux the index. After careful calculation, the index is 7.73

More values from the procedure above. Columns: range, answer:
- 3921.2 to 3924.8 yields 11.3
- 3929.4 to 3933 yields 5.75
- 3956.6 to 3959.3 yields 7.54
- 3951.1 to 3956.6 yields 7.71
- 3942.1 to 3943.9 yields 8.65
